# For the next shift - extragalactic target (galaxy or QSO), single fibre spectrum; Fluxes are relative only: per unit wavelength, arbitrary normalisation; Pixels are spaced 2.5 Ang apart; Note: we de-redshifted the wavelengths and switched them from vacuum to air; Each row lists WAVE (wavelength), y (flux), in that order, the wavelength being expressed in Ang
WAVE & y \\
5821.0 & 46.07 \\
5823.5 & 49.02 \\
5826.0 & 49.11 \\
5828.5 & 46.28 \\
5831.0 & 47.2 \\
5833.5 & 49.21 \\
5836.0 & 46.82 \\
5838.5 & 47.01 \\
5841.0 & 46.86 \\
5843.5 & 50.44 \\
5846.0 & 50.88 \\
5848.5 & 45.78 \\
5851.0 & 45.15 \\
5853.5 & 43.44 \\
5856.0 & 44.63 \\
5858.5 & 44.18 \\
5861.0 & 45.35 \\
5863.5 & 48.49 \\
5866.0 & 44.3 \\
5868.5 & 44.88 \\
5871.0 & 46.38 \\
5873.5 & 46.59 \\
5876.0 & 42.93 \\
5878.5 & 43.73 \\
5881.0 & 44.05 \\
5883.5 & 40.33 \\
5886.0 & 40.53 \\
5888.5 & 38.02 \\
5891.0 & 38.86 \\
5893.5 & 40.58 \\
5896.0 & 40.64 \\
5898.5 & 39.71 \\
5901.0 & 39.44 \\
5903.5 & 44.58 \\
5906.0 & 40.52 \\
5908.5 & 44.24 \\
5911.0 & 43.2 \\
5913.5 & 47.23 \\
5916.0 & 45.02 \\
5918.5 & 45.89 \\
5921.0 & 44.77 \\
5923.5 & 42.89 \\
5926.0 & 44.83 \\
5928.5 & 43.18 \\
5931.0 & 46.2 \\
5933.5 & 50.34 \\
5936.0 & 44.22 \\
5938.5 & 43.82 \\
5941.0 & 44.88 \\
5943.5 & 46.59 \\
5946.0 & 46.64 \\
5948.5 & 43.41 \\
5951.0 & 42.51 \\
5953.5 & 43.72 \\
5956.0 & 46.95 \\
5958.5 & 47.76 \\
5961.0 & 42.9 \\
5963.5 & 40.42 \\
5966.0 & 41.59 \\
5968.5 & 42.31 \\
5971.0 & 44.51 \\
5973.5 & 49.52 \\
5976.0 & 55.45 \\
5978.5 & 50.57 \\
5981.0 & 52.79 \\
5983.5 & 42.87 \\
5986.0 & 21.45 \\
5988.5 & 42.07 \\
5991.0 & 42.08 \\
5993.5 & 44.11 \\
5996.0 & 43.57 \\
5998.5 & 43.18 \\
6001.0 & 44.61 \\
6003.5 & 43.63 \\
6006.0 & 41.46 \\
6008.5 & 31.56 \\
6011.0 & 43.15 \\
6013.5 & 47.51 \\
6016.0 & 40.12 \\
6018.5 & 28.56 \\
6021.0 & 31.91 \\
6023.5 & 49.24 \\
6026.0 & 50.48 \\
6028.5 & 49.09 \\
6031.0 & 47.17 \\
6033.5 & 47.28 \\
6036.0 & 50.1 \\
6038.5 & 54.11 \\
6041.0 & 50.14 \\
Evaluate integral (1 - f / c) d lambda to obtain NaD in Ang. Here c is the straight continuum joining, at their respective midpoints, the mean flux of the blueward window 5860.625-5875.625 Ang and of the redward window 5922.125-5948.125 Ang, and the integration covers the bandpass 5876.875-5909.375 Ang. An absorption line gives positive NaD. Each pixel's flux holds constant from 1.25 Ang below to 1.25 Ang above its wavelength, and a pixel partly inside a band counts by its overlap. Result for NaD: 3.2 Ang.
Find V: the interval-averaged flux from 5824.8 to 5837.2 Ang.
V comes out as 47.7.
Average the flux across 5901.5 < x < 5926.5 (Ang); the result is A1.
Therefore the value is 44.2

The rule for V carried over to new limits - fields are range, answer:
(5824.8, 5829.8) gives 47.7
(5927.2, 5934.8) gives 46.5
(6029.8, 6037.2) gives 48.2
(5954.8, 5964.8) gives 44.5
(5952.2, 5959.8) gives 46.1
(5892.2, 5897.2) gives 40.6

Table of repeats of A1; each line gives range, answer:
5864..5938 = 43.4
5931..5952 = 45.4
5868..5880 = 44.9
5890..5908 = 40.8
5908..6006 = 44.5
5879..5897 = 40.6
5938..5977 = 45.1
